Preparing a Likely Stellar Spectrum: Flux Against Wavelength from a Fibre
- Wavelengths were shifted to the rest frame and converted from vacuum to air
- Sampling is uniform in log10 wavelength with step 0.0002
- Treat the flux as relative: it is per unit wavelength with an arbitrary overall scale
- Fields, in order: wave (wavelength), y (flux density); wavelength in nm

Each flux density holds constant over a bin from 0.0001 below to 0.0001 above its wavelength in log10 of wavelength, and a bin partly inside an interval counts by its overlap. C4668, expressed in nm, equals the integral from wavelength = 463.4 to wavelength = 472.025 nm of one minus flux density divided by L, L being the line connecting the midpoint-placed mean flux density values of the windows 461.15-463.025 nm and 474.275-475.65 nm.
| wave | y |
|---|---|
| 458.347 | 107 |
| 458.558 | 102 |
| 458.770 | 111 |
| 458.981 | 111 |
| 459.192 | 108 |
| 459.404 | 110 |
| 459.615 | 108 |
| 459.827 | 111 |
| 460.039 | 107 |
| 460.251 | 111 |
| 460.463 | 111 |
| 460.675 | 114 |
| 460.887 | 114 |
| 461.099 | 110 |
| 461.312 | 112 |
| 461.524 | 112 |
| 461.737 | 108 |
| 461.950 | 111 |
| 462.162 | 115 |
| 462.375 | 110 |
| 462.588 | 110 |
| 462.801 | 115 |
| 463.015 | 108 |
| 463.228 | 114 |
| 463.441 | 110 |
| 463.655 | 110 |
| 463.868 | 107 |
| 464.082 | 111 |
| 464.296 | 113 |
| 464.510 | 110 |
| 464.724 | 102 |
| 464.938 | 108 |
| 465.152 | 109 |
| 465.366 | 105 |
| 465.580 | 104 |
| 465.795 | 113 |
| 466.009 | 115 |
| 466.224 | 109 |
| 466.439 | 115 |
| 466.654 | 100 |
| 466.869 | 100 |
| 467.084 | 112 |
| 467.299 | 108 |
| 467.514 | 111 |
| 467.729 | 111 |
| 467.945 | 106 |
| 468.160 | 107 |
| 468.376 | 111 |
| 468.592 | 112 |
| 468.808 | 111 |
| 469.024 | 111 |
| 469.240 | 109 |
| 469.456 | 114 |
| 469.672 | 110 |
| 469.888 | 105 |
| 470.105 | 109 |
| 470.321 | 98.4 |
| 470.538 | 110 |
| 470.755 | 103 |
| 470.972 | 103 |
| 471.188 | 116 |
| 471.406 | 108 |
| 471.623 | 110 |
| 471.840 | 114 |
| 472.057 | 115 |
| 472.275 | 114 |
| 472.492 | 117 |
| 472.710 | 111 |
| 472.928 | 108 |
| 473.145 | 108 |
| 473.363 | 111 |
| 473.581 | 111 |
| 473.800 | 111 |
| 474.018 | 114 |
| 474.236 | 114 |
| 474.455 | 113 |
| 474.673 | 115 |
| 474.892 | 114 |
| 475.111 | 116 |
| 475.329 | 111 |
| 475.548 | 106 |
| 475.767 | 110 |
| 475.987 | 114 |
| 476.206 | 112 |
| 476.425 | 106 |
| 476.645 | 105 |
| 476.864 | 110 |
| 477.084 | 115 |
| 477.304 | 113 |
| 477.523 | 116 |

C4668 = 0.24 nm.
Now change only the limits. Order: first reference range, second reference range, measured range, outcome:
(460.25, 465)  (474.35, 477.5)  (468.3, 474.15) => 0.058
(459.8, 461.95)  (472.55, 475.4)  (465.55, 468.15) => 0.065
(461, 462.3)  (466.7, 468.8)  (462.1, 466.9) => 0.029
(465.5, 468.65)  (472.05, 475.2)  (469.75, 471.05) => 0.069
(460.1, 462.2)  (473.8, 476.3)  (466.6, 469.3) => 0.085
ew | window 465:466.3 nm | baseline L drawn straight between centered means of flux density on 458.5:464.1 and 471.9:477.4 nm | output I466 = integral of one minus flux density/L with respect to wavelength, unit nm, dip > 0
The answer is 0.02 nm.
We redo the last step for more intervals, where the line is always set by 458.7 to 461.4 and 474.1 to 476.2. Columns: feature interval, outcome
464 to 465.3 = 0.03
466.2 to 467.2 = 0.04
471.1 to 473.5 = 0.00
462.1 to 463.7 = -0.01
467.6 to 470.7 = 0.08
